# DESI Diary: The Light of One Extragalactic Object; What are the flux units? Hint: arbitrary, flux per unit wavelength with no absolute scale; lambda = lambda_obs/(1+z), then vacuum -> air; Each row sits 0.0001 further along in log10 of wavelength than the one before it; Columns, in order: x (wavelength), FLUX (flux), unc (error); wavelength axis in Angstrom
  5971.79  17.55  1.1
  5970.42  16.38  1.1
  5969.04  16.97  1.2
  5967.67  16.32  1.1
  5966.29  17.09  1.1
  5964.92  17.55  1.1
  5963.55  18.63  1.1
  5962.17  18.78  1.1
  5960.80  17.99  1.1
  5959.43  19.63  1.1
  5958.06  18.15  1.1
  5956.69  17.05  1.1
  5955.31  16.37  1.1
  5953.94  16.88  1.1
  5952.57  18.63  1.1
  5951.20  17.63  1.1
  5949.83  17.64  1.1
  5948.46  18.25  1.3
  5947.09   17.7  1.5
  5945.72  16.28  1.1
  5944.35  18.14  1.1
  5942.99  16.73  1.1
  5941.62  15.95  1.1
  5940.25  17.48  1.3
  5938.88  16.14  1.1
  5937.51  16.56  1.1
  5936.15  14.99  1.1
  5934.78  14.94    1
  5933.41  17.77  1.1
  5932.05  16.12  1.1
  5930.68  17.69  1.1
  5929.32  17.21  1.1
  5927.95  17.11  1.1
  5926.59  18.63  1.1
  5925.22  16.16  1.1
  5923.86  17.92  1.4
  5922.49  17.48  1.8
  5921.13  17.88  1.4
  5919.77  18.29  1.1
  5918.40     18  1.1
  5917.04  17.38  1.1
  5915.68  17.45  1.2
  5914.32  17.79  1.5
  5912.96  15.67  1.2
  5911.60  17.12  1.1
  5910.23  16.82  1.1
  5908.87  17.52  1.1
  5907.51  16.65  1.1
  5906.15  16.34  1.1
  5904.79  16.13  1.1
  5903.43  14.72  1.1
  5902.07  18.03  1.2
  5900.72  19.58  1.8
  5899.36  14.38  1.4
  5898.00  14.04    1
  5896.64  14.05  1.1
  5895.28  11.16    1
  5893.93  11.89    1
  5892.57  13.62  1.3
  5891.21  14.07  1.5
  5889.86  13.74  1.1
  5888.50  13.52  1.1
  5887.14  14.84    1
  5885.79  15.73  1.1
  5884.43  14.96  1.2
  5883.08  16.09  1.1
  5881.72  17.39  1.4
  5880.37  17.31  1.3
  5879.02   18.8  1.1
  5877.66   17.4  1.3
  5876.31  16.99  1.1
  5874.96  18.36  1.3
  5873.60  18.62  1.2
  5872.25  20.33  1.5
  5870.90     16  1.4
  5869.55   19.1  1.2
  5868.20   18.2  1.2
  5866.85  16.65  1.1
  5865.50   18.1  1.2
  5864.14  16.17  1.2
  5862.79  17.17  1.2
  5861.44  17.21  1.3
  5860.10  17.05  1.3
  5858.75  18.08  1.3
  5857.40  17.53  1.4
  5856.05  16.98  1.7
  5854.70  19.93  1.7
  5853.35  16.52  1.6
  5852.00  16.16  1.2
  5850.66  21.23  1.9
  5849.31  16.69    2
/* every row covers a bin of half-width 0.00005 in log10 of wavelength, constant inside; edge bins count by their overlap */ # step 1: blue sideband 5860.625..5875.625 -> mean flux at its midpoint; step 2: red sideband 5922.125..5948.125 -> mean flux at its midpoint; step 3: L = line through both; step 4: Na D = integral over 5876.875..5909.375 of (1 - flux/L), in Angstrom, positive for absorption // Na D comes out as 3.7 Angstrom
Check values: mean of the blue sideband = 17.8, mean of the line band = 15.5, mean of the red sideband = 16.9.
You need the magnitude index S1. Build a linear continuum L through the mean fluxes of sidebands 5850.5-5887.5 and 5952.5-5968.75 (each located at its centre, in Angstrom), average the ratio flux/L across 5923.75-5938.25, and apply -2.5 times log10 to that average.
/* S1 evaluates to 0.05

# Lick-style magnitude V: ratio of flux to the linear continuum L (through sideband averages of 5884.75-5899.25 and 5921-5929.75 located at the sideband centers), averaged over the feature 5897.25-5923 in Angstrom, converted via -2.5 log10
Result -0.08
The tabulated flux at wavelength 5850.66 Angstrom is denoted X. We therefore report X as 21.23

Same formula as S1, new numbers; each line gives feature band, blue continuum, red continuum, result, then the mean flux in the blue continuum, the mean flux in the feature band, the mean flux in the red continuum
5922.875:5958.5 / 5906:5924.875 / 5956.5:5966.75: 0.045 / 17.3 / 17.1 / 18.2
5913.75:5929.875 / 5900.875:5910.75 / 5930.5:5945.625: -0.060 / 16.8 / 17.6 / 16.5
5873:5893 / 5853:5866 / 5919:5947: 0.079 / 17.5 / 16.1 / 17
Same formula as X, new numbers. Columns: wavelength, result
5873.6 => 18.62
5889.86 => 13.74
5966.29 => 17.09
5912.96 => 15.67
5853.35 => 16.52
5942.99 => 16.73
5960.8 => 17.99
